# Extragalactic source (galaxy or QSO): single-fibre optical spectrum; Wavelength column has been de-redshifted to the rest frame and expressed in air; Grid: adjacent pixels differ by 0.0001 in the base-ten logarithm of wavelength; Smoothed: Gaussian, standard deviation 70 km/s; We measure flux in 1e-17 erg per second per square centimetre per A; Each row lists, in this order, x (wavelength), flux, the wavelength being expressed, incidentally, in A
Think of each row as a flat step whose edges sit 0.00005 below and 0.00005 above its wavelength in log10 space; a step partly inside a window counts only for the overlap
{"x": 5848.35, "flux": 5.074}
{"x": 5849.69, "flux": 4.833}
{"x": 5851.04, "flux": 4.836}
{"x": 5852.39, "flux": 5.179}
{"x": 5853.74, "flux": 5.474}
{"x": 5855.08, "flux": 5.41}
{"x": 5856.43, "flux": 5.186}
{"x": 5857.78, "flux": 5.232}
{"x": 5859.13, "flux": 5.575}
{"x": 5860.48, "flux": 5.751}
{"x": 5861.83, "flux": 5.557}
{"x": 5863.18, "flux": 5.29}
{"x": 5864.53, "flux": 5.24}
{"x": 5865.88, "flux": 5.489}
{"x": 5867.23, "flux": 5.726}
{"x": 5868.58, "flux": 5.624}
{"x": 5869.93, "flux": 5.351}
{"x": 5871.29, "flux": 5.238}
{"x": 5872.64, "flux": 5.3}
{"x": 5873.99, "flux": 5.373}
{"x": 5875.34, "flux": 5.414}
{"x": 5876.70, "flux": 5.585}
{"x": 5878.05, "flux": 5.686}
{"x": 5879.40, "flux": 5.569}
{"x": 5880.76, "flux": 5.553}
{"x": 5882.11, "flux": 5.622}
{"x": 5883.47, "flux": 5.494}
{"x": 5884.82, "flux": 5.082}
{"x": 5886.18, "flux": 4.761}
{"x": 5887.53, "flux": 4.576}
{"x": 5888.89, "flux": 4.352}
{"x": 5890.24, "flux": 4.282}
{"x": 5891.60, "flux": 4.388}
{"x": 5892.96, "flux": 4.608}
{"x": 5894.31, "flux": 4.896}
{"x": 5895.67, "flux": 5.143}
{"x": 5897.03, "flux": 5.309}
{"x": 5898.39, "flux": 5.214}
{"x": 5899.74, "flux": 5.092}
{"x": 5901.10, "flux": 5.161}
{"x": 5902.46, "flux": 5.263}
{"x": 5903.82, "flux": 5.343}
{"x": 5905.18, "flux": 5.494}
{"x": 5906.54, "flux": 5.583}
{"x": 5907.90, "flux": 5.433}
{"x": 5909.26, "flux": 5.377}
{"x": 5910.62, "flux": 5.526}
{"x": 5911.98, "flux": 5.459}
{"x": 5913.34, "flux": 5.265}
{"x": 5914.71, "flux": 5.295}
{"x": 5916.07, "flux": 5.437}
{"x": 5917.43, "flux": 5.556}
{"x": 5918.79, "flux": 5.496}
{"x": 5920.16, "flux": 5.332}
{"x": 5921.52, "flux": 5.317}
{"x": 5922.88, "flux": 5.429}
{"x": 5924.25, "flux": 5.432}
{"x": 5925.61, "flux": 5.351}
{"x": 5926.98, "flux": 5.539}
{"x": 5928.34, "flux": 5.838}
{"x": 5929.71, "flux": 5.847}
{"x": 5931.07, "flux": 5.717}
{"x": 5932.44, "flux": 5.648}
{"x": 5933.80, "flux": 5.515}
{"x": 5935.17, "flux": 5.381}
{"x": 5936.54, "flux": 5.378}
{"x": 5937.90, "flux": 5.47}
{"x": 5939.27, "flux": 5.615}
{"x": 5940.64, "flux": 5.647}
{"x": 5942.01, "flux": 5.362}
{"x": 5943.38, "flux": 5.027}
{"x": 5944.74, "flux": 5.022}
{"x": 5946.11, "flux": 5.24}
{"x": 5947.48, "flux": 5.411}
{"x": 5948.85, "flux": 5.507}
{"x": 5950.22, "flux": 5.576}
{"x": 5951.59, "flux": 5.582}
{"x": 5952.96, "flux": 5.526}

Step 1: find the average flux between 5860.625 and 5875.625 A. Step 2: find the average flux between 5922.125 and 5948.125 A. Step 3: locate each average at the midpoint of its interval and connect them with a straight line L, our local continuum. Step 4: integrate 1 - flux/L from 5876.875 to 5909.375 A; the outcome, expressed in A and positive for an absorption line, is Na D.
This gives 1.82 A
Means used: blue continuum 5.43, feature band 5.14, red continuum 5.47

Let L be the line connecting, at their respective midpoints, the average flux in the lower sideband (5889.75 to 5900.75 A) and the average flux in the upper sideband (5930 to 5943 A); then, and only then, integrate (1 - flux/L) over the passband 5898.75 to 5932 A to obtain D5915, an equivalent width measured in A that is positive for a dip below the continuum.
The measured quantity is -1.6 A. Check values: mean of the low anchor 4.89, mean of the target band 5.44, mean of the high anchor 5.52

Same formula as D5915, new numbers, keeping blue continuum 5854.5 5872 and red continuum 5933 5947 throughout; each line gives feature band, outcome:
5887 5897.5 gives 1.4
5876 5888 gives 0.2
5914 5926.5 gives 0.0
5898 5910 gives 0.1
